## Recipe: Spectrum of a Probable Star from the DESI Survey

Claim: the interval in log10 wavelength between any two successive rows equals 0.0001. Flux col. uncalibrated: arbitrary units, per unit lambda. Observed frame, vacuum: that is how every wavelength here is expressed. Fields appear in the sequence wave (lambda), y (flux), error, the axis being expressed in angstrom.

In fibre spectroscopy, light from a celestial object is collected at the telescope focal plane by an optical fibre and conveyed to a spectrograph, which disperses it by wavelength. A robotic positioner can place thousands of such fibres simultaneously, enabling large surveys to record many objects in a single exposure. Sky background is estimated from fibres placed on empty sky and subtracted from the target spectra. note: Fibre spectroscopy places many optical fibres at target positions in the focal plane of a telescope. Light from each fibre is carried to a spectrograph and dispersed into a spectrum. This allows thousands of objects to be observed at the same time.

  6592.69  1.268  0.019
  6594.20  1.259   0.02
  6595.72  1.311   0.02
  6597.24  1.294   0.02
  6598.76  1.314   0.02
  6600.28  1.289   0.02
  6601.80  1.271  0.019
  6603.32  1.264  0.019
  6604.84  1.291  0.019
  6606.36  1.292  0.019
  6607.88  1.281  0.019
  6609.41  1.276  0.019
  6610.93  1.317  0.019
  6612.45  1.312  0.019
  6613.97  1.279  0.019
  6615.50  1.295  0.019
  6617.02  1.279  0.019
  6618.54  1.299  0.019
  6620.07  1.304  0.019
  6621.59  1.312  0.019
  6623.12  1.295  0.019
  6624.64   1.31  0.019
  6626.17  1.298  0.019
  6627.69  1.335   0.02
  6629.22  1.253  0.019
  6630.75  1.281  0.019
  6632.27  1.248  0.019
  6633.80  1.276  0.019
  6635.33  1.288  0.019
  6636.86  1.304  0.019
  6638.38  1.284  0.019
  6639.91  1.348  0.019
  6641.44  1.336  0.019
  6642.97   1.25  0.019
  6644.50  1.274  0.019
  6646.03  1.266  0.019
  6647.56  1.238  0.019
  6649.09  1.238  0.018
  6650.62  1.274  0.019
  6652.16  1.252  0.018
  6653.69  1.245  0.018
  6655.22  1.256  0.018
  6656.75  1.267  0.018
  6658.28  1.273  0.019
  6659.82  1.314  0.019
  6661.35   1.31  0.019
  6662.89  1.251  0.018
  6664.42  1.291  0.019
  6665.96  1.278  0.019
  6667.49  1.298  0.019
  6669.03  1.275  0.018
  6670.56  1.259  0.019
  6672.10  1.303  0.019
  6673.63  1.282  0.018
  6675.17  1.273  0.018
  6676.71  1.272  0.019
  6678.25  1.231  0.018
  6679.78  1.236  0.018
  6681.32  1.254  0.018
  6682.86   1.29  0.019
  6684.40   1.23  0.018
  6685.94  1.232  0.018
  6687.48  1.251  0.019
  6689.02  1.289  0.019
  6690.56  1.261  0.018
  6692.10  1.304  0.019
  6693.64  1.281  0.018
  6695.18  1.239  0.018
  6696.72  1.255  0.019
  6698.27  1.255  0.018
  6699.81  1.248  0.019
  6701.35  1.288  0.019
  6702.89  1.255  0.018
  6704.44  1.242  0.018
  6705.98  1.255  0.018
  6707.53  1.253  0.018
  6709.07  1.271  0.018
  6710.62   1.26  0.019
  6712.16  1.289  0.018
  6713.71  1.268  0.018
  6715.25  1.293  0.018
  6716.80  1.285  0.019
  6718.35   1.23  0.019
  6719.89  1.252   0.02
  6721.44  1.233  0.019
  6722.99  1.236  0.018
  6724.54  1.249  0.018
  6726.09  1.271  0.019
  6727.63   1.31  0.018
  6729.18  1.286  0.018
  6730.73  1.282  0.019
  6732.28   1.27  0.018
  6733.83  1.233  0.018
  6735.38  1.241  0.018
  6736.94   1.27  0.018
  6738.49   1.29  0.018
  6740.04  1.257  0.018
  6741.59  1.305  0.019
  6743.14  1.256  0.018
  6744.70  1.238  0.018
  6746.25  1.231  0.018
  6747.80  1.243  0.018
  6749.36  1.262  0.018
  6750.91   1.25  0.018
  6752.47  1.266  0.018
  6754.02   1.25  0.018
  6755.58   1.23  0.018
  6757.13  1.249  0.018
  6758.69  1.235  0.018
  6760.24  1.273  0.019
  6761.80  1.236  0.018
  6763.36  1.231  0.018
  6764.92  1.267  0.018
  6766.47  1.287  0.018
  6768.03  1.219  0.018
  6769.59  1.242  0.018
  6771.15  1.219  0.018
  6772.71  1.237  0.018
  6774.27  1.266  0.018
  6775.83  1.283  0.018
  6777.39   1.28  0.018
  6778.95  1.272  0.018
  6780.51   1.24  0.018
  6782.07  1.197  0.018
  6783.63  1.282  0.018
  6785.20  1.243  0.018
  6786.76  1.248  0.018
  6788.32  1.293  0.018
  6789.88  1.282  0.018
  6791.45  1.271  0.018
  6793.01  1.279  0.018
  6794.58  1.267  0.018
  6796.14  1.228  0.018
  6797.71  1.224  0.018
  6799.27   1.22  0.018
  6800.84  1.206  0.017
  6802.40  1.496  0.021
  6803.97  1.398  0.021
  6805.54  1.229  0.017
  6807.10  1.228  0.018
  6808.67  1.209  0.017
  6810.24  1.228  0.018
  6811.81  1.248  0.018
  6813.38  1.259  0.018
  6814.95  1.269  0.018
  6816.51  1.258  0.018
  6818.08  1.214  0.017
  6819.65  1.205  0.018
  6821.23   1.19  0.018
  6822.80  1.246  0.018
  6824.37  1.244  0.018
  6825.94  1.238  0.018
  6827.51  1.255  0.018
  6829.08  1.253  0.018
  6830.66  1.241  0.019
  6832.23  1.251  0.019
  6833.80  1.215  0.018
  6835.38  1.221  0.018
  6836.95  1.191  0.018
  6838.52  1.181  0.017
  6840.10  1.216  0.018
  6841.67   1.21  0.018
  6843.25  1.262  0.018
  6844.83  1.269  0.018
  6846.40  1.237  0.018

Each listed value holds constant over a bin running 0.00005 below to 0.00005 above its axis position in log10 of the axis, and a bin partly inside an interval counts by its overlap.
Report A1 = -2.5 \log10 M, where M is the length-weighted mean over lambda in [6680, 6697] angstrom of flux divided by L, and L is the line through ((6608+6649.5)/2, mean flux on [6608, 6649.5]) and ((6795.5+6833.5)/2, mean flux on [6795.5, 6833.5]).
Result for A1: 0.01 mag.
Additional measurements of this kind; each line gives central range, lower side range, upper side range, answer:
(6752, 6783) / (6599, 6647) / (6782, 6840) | 0.01 mag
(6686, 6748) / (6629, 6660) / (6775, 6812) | 0.01 mag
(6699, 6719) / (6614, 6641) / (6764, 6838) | 0.01 mag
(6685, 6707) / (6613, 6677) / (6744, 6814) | 0.01 mag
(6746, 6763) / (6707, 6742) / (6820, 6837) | 0.01 mag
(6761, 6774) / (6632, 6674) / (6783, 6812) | 0.02 mag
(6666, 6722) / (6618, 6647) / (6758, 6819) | 0.01 mag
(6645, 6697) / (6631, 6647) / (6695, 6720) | 0.01 mag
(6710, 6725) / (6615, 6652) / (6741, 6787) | 0.00 mag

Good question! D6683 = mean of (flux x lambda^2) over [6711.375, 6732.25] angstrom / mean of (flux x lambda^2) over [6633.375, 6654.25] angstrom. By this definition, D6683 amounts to 1.0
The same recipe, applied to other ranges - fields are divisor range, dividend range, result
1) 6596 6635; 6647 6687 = 1.00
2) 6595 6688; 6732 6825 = 1.02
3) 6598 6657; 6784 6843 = 1.03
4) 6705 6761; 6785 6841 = 1.01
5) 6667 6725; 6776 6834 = 1.03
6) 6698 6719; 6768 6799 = 1.01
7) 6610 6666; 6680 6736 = 1.00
